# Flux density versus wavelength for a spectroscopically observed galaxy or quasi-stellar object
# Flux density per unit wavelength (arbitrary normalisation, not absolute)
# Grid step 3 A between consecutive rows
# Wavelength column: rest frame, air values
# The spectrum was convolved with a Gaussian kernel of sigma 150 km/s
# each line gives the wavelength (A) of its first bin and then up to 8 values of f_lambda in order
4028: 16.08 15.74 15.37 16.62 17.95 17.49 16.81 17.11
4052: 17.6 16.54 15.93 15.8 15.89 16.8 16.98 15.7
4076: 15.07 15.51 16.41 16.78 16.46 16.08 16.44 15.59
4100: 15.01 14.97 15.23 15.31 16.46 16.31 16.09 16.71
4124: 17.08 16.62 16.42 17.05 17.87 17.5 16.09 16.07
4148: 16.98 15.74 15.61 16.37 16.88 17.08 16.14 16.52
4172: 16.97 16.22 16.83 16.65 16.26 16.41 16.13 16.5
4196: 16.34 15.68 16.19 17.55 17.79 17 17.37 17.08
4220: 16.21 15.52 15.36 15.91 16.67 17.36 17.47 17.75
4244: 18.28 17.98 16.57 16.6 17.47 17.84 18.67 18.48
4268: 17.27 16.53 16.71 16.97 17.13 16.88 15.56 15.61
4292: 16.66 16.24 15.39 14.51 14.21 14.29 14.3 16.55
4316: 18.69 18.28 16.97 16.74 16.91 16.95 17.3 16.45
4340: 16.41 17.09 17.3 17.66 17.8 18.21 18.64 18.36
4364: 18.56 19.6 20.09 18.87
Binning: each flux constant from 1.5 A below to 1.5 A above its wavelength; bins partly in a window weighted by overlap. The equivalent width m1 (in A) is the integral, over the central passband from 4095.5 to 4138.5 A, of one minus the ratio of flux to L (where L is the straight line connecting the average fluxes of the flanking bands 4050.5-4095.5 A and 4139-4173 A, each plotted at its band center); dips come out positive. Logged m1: 0.4 A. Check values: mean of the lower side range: 16.3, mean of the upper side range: 16.4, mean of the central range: 16.2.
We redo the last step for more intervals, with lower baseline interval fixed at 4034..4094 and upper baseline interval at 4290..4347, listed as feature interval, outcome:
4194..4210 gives -0.3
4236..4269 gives -2.6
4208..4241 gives -0.6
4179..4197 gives 0.0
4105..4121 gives 0.5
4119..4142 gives -0.7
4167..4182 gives -0.2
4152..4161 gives 0.1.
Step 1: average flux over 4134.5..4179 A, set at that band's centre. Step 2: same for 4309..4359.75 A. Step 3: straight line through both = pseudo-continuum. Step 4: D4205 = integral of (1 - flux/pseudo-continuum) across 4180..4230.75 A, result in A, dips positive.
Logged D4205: 0.9 A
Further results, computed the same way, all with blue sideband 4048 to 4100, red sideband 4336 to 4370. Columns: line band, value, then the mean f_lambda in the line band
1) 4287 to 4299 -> 1.1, 16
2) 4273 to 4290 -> 1.0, 16.5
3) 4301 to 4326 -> 2.2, 16.1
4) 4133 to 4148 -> -0.2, 16.9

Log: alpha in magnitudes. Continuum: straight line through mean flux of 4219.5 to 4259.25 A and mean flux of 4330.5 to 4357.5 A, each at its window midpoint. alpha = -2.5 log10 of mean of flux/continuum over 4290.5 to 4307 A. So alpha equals 0.123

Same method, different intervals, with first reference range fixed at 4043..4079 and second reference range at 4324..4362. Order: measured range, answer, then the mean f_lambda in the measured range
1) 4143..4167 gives 0.02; 16.4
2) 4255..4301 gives 0.02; 16.8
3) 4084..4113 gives 0.05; 15.8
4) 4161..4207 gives 0.02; 16.5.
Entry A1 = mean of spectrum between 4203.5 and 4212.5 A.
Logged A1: 17.4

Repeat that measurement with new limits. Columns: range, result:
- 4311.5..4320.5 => 17.8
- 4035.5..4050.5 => 17.2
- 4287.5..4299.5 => 16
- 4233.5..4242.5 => 17.5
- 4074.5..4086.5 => 15.9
